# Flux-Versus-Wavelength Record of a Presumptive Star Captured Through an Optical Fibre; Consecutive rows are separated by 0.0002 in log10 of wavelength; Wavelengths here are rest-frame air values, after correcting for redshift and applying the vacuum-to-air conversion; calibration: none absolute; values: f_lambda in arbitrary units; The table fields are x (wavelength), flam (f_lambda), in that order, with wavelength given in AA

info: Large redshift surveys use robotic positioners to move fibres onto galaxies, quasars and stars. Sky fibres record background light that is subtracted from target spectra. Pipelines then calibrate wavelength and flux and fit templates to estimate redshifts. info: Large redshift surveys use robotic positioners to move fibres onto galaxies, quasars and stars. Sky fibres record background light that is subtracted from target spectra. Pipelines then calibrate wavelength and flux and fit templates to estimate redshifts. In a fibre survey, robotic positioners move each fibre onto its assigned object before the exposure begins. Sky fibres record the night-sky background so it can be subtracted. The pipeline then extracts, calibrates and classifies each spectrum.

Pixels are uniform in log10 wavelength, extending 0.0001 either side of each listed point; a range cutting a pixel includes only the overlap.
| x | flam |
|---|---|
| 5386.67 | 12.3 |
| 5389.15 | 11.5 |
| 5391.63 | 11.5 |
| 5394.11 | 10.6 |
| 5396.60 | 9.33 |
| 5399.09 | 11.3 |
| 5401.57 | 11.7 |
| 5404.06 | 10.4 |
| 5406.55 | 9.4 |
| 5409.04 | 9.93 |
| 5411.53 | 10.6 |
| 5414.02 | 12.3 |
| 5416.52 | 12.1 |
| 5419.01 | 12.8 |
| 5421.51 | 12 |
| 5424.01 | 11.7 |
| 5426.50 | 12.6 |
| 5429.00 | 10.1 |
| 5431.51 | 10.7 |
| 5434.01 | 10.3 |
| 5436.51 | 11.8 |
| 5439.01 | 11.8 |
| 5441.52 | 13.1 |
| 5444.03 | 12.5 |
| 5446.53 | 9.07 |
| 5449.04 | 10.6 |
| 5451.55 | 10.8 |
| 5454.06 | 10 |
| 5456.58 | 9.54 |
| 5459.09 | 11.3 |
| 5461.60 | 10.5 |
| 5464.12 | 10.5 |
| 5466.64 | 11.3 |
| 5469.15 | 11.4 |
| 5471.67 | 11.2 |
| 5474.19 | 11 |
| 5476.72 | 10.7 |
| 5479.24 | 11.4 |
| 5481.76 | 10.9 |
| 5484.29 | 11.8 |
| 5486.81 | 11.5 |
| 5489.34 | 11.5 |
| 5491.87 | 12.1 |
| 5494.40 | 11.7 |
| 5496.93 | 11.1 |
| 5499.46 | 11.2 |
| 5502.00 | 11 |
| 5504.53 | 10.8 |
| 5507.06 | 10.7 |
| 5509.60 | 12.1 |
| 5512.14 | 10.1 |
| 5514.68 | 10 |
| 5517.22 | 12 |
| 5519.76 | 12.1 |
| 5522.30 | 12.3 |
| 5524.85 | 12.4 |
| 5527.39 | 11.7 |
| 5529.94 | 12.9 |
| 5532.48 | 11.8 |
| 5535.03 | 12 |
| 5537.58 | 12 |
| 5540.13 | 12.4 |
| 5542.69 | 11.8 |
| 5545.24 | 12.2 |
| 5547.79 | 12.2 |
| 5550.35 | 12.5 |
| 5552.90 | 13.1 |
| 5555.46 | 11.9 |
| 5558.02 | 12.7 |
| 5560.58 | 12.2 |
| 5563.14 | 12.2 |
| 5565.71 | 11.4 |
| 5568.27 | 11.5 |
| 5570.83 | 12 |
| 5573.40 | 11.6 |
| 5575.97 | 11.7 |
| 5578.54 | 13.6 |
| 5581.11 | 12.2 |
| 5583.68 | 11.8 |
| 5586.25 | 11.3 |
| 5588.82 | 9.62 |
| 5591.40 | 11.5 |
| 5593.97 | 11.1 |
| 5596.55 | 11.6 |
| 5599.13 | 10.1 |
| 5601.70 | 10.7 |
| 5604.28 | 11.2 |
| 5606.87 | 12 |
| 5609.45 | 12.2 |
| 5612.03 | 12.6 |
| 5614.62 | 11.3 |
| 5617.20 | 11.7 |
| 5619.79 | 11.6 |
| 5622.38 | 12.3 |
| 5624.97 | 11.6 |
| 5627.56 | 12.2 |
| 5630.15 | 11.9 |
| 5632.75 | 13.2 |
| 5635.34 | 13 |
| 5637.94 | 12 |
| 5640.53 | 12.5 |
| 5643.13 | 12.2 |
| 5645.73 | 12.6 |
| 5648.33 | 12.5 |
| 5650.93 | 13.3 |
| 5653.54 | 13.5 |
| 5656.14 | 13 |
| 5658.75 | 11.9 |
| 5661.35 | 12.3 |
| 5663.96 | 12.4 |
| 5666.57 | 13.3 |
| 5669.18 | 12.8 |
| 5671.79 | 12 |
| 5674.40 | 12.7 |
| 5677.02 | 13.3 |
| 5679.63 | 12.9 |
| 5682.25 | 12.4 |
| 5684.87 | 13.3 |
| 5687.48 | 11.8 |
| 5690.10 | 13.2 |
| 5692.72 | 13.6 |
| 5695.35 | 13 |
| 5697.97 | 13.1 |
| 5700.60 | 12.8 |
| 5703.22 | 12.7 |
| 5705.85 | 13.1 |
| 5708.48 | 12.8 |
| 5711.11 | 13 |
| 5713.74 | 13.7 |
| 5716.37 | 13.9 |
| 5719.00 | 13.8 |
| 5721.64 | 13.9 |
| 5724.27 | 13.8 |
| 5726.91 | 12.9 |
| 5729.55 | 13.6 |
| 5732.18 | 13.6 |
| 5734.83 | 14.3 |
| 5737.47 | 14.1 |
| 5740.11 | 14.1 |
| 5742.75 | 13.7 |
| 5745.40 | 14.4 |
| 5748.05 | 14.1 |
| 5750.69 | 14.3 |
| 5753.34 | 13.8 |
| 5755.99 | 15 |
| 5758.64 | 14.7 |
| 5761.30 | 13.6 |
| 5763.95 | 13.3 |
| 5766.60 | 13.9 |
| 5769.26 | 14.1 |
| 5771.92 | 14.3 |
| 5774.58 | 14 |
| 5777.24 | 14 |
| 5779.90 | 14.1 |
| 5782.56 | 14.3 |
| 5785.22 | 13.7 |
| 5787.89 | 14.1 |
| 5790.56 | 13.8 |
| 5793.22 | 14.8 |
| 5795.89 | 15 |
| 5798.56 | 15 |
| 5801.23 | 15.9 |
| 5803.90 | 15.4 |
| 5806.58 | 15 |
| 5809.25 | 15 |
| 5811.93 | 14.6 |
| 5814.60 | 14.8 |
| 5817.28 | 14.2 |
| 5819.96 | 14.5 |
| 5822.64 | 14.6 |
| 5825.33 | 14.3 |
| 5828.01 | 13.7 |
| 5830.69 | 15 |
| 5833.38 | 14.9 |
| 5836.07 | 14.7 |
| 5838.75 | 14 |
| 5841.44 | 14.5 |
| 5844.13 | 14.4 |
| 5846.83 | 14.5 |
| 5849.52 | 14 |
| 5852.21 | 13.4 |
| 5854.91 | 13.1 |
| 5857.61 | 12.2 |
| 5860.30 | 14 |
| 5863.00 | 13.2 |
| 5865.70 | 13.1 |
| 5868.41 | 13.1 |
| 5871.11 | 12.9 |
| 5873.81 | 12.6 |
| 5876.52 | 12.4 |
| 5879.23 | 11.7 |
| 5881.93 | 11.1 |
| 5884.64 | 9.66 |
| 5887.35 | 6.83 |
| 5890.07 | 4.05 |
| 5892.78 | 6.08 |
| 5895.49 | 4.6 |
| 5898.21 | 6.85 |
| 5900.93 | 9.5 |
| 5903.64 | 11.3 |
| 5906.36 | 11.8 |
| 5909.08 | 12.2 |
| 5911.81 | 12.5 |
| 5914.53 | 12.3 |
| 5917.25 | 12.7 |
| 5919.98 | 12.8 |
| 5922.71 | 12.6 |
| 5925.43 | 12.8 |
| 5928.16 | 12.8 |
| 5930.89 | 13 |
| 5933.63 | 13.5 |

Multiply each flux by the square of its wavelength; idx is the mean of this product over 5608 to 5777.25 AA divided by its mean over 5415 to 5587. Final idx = 1.21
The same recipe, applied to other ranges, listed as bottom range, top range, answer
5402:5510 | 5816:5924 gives 1.26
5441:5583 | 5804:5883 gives 1.34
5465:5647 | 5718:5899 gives 1.24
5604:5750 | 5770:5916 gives 1.05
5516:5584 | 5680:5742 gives 1.16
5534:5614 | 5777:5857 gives 1.33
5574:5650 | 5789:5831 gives 1.33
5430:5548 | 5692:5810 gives 1.35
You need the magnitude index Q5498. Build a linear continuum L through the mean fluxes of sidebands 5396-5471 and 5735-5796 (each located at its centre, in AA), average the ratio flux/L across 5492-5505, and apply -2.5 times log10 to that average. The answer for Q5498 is 0.04 mag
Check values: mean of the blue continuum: 11.1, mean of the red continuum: 14.1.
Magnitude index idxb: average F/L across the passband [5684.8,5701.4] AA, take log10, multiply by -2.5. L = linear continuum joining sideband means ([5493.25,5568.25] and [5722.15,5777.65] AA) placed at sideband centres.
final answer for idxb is 0.04 mag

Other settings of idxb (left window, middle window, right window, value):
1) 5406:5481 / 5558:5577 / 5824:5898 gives -0.043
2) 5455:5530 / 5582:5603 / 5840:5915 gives 0.028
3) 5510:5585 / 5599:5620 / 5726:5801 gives 0.095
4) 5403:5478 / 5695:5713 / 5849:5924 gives -0.167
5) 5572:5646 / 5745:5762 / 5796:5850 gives -0.042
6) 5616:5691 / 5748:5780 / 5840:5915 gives -0.180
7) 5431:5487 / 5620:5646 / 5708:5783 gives 0.041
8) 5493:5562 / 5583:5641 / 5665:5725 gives 0.069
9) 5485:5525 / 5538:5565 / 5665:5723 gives -0.044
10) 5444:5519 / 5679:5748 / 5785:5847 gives 0.010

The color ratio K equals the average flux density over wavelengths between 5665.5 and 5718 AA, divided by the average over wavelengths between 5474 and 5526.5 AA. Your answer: 1.14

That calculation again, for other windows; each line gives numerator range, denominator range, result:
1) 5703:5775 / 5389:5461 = 1.25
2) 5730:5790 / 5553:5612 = 1.20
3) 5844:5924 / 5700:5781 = 0.82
